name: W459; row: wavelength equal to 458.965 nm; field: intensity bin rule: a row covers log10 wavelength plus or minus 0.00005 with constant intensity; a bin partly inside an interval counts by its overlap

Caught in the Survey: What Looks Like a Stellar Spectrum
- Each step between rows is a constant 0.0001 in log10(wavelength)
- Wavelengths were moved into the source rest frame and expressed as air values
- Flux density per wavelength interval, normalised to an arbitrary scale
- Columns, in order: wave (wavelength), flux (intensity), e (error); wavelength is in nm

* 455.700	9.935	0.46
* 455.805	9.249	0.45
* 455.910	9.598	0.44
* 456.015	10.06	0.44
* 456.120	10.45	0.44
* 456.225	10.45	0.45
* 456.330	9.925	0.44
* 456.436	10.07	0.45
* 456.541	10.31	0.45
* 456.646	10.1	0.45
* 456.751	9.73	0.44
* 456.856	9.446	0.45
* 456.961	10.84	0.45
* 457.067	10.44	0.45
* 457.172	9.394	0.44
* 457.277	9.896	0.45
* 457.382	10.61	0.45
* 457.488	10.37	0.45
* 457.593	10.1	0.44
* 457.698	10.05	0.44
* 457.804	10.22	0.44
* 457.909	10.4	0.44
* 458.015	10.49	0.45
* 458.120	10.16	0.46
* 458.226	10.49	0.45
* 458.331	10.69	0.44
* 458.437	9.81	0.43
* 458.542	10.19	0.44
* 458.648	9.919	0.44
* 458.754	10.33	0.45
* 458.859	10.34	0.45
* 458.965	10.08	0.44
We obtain 10.08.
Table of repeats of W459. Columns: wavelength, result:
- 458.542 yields 10.19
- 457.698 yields 10.05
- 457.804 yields 10.22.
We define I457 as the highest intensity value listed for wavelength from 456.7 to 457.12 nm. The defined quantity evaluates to 10.84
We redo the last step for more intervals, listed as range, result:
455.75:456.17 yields 10.45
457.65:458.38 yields 10.69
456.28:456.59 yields 10.31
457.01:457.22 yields 10.44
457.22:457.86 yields 10.61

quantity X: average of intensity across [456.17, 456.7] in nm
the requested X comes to 10.2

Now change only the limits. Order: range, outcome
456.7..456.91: 9.61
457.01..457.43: 10.1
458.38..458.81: 10.1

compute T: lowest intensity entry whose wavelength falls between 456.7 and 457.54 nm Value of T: 9.394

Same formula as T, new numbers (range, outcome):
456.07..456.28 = 10.45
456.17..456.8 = 9.73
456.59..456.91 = 9.446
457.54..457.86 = 10.05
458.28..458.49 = 9.81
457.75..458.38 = 10.16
